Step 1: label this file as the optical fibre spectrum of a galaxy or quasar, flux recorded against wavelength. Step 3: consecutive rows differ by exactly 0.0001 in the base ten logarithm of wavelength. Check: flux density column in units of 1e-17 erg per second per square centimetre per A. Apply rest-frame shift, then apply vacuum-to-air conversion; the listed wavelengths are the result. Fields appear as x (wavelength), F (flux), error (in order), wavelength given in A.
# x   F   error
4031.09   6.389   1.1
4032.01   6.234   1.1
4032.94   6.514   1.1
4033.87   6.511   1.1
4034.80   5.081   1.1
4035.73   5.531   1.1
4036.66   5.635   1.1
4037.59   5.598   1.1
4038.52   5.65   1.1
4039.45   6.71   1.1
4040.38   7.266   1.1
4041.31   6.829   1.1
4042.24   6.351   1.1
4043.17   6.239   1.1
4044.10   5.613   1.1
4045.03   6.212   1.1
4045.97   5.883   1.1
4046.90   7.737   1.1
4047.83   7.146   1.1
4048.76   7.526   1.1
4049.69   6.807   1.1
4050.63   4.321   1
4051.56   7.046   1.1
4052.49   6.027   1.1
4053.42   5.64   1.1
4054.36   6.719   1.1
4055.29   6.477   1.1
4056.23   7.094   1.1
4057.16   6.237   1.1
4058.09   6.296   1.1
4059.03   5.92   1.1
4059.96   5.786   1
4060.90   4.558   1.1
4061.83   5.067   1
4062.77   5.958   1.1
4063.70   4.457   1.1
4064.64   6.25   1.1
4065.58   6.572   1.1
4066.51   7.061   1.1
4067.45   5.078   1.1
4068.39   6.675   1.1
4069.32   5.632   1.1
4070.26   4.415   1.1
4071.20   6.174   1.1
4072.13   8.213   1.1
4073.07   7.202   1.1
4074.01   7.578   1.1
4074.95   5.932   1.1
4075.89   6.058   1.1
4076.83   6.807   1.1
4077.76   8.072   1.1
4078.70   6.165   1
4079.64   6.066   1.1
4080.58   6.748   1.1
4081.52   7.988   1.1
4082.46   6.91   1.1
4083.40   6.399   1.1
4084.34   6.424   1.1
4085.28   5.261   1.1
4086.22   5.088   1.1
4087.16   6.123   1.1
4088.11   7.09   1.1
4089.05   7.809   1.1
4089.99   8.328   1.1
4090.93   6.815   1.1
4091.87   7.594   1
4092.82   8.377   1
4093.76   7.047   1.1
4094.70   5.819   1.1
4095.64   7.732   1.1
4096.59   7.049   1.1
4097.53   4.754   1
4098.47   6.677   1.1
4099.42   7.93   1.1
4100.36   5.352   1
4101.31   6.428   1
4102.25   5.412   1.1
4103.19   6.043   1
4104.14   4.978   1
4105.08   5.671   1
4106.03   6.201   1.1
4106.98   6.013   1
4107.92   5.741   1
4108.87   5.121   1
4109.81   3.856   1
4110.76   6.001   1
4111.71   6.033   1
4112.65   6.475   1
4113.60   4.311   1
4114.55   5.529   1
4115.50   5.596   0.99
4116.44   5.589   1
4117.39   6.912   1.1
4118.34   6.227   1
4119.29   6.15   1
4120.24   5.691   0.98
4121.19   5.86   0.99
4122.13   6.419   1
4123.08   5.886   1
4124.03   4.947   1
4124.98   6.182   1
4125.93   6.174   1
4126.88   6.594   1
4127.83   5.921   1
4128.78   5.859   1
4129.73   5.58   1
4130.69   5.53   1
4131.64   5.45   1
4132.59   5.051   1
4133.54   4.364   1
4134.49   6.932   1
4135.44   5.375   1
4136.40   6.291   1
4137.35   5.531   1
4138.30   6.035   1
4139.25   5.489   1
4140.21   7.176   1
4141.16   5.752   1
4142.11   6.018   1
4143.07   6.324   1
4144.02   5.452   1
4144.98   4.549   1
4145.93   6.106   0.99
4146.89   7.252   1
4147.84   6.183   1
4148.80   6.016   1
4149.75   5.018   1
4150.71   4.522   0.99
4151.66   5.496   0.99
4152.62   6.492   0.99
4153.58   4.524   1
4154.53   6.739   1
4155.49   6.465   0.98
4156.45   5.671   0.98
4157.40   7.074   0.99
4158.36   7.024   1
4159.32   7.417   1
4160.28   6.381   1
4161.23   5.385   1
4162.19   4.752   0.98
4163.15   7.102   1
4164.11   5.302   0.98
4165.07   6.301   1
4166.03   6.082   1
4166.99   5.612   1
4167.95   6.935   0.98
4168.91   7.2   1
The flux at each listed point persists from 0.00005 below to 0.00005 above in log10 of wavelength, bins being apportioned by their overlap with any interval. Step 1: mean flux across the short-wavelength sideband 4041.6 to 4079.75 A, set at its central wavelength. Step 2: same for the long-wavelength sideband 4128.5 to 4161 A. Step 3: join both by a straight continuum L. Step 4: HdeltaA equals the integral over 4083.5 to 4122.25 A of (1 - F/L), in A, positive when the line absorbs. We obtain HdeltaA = -0.55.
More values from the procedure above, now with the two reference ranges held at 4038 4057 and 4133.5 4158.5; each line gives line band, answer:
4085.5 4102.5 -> -1.4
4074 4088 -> -0.5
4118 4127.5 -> 0.1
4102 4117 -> 1.4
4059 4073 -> 1.0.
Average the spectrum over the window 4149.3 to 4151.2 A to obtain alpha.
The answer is 4.78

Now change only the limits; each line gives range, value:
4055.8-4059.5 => 6.39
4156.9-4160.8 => 6.96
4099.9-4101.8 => 5.88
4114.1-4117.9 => 5.91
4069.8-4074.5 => 6.72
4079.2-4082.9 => 6.93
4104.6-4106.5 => 5.93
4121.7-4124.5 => 5.74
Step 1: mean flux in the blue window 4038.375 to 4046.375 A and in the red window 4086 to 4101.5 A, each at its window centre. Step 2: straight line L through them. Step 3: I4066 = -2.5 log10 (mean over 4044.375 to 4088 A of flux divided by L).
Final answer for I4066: 0.05 mag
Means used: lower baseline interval 6.33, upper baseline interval 6.86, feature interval 6.3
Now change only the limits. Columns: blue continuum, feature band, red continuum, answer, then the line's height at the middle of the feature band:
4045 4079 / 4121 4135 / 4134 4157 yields 0.04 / 5.98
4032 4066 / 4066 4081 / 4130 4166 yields -0.07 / 6.09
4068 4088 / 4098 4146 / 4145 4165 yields 0.07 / 6.22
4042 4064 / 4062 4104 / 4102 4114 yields -0.12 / 5.81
